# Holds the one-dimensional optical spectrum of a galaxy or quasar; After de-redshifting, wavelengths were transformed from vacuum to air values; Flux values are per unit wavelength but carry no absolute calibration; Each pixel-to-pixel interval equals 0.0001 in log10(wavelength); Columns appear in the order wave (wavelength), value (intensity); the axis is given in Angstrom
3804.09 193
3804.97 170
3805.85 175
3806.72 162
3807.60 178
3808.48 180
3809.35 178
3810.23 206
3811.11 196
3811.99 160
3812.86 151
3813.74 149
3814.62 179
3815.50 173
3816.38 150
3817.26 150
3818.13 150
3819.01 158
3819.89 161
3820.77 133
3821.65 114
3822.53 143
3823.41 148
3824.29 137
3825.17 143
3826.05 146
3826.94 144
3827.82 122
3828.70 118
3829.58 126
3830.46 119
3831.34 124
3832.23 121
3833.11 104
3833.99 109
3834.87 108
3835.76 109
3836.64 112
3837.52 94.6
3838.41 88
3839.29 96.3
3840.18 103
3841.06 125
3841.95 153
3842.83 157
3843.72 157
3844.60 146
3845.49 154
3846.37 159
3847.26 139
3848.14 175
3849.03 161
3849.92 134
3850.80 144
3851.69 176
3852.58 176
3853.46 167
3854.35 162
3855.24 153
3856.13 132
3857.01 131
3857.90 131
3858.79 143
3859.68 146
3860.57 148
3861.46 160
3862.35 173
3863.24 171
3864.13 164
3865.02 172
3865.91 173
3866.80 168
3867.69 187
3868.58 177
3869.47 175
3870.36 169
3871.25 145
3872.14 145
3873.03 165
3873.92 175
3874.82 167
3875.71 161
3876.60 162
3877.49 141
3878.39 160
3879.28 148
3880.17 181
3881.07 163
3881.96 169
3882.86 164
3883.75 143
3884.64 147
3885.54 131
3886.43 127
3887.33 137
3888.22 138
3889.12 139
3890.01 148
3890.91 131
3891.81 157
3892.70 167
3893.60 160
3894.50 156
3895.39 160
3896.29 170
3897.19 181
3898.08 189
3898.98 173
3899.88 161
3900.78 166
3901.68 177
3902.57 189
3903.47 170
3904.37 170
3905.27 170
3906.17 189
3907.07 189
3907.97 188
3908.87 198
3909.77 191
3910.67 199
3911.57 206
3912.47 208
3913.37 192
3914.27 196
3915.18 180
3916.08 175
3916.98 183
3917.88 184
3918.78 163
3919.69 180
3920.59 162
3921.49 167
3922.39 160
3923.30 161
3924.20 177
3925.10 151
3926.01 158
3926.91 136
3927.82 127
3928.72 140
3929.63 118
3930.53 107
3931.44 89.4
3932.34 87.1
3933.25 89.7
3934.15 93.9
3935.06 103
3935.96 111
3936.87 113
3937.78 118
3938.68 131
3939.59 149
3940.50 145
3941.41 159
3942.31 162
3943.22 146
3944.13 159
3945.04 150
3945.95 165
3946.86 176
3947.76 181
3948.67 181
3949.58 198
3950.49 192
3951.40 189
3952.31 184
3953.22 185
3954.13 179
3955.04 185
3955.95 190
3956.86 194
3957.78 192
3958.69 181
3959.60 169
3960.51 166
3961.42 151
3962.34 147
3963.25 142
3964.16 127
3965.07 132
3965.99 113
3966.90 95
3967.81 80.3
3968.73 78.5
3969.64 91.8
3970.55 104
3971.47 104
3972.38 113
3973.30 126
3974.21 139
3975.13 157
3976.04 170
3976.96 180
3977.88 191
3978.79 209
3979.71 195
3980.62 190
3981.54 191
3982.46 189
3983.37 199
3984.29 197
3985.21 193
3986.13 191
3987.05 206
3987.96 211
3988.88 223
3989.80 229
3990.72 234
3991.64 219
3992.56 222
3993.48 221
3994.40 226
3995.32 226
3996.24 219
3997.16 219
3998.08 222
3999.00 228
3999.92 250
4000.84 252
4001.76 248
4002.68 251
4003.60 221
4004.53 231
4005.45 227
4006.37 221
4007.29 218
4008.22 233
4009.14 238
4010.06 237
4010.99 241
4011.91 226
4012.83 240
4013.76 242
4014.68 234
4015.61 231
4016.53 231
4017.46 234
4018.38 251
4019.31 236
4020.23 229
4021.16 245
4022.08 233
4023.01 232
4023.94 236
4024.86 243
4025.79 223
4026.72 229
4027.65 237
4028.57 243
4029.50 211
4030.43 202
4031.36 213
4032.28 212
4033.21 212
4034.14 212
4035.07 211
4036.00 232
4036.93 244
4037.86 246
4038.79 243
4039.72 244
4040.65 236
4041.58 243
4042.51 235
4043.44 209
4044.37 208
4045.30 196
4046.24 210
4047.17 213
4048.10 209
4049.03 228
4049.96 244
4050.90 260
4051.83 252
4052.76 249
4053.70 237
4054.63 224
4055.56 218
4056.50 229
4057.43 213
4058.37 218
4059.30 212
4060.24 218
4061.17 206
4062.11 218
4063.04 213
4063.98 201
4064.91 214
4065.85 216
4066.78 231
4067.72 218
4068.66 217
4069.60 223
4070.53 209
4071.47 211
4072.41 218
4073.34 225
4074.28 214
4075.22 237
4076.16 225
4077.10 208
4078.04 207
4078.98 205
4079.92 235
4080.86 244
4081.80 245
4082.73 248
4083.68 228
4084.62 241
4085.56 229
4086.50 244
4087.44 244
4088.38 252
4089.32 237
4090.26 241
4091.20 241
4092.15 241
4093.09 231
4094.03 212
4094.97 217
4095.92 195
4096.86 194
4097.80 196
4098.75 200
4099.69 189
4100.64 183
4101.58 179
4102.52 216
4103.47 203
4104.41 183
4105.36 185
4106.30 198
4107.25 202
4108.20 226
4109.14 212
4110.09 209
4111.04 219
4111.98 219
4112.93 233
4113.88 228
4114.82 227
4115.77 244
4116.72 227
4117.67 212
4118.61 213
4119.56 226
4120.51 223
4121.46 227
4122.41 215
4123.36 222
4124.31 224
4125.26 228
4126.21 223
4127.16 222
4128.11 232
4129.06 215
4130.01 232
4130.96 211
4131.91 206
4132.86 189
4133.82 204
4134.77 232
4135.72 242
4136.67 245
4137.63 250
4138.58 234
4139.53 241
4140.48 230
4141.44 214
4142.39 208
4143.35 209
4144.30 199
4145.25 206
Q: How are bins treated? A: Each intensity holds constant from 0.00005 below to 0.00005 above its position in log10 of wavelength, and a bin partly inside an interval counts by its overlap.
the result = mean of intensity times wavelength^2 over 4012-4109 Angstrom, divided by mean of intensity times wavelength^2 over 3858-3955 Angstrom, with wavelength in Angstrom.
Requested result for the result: 1.50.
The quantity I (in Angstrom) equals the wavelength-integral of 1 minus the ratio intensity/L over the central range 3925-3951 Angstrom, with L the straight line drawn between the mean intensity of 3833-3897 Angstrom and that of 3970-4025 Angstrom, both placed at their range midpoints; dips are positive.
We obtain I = 6.4 Angstrom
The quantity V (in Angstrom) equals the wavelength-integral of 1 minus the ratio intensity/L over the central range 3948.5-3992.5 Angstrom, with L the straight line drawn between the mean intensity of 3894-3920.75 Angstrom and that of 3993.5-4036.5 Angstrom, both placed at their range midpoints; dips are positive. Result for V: 8.52 Angstrom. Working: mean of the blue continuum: 181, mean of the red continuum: 230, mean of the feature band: 169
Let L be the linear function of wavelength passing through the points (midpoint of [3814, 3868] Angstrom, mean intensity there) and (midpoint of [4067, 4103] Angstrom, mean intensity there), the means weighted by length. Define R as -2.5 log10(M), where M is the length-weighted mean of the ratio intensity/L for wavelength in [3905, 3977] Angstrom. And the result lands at 0.14 mag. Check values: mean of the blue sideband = 143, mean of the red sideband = 221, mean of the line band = 154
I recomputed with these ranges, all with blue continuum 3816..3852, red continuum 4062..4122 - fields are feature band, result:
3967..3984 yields 2.9 Angstrom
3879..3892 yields 0.3 Angstrom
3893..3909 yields -1.9 Angstrom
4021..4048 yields -3.5 Angstrom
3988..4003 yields -3.4 Angstrom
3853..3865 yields -0.9 Angstrom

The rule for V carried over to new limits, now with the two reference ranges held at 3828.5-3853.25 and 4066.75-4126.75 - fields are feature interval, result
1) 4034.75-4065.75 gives -3.3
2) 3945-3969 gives 1.5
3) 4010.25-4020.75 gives -2.4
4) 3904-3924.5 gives -3.3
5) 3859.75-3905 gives -4.7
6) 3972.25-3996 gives -1.8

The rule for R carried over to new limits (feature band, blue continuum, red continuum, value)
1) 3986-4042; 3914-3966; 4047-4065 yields -0.158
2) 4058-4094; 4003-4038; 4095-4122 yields -0.041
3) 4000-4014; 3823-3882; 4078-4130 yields -0.223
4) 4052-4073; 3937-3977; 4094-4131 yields -0.138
